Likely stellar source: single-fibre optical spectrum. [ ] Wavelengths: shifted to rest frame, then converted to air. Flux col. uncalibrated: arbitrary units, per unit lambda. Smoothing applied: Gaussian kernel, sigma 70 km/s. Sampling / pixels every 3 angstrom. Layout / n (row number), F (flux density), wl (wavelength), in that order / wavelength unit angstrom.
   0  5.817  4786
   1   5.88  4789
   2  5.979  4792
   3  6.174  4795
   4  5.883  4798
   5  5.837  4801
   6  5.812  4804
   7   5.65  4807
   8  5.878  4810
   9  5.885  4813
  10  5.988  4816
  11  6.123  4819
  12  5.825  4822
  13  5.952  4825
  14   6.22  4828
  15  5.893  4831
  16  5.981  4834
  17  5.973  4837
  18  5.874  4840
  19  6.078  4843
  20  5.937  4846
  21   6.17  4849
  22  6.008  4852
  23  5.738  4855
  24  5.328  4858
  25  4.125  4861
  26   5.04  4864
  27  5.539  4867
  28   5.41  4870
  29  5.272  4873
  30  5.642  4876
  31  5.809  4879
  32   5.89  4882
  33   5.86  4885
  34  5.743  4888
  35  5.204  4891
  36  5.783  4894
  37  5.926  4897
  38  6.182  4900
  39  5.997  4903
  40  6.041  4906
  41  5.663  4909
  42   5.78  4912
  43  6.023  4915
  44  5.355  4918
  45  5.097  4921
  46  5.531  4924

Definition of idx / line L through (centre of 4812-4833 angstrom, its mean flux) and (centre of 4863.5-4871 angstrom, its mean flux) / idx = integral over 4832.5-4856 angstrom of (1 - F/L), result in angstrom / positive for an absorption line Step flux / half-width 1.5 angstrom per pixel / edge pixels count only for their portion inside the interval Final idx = -1.21 angstrom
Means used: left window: 5.99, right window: 5.36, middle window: 5.97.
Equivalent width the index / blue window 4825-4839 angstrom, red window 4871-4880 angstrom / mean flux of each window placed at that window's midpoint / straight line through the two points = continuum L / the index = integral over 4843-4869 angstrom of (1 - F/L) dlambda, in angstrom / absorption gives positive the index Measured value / 1.09 angstrom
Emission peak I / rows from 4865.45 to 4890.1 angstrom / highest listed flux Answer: 5.89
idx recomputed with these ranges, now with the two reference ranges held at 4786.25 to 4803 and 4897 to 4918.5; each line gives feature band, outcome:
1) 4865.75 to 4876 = 0.8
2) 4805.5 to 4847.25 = -0.2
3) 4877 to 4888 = 0.1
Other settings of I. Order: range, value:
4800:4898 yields 6.22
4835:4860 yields 6.17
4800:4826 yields 6.123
